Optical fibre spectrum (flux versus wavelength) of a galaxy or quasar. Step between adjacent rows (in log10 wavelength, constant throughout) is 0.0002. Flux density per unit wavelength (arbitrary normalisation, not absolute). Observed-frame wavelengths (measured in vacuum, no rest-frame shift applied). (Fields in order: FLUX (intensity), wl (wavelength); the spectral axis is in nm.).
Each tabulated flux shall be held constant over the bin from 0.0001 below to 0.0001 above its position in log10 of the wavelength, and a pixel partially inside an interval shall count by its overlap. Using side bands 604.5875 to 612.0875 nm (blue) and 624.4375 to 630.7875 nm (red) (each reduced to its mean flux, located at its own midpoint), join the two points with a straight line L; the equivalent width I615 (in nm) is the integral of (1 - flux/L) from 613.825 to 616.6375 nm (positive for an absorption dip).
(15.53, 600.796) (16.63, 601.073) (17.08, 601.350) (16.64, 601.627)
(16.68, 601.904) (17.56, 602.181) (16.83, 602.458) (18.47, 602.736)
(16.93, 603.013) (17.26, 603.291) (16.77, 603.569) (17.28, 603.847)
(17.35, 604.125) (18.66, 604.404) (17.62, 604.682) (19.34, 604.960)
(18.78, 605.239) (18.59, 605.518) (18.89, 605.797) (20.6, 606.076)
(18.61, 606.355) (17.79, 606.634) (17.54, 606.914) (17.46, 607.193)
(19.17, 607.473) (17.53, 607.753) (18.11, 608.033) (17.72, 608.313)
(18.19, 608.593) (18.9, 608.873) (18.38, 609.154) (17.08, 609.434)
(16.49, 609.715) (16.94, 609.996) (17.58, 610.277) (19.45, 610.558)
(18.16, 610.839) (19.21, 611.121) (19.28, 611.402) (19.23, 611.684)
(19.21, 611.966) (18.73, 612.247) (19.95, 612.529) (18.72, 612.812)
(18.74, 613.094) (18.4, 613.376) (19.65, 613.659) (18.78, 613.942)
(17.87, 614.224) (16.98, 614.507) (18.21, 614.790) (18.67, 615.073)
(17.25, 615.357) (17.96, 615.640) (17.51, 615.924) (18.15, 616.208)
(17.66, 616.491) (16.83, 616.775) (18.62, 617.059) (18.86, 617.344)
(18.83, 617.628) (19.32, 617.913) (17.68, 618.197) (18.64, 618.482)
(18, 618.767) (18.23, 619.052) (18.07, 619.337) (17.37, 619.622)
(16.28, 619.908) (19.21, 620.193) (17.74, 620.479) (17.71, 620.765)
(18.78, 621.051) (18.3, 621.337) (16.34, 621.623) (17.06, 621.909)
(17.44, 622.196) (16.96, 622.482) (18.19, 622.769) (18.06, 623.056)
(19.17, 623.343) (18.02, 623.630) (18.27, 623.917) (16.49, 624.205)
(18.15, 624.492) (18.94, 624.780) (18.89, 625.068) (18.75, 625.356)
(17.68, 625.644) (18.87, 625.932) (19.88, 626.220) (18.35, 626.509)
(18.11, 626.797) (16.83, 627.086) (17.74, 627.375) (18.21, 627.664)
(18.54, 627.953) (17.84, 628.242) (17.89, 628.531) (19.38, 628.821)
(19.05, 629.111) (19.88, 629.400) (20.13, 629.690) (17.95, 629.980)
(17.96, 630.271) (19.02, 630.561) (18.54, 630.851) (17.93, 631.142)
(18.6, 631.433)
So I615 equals 0.08 nm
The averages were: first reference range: 18.4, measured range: 17.9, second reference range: 18.6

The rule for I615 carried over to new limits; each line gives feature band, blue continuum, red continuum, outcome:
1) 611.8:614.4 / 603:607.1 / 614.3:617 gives -0.15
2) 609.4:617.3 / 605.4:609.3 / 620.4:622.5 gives -0.11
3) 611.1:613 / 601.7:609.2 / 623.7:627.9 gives -0.11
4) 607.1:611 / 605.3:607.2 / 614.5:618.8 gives 0.11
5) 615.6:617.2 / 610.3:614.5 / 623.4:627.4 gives 0.08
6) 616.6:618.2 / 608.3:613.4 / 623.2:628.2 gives 0.00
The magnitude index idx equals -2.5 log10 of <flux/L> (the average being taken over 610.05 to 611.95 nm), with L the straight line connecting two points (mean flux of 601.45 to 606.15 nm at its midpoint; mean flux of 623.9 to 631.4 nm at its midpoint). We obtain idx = -0.04 mag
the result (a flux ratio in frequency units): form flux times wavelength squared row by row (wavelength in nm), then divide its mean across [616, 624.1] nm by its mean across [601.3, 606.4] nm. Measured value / 1.1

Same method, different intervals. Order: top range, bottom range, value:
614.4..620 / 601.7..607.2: 1.04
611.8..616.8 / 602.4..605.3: 1.07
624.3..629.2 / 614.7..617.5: 1.06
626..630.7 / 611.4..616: 1.05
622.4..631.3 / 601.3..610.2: 1.10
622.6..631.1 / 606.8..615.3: 1.06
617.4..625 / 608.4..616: 1.01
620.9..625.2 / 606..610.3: 1.05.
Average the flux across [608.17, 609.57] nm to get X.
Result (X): 18.1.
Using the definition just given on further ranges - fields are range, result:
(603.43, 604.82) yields 17.5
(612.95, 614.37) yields 18.7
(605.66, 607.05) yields 18.7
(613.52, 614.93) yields 18.3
